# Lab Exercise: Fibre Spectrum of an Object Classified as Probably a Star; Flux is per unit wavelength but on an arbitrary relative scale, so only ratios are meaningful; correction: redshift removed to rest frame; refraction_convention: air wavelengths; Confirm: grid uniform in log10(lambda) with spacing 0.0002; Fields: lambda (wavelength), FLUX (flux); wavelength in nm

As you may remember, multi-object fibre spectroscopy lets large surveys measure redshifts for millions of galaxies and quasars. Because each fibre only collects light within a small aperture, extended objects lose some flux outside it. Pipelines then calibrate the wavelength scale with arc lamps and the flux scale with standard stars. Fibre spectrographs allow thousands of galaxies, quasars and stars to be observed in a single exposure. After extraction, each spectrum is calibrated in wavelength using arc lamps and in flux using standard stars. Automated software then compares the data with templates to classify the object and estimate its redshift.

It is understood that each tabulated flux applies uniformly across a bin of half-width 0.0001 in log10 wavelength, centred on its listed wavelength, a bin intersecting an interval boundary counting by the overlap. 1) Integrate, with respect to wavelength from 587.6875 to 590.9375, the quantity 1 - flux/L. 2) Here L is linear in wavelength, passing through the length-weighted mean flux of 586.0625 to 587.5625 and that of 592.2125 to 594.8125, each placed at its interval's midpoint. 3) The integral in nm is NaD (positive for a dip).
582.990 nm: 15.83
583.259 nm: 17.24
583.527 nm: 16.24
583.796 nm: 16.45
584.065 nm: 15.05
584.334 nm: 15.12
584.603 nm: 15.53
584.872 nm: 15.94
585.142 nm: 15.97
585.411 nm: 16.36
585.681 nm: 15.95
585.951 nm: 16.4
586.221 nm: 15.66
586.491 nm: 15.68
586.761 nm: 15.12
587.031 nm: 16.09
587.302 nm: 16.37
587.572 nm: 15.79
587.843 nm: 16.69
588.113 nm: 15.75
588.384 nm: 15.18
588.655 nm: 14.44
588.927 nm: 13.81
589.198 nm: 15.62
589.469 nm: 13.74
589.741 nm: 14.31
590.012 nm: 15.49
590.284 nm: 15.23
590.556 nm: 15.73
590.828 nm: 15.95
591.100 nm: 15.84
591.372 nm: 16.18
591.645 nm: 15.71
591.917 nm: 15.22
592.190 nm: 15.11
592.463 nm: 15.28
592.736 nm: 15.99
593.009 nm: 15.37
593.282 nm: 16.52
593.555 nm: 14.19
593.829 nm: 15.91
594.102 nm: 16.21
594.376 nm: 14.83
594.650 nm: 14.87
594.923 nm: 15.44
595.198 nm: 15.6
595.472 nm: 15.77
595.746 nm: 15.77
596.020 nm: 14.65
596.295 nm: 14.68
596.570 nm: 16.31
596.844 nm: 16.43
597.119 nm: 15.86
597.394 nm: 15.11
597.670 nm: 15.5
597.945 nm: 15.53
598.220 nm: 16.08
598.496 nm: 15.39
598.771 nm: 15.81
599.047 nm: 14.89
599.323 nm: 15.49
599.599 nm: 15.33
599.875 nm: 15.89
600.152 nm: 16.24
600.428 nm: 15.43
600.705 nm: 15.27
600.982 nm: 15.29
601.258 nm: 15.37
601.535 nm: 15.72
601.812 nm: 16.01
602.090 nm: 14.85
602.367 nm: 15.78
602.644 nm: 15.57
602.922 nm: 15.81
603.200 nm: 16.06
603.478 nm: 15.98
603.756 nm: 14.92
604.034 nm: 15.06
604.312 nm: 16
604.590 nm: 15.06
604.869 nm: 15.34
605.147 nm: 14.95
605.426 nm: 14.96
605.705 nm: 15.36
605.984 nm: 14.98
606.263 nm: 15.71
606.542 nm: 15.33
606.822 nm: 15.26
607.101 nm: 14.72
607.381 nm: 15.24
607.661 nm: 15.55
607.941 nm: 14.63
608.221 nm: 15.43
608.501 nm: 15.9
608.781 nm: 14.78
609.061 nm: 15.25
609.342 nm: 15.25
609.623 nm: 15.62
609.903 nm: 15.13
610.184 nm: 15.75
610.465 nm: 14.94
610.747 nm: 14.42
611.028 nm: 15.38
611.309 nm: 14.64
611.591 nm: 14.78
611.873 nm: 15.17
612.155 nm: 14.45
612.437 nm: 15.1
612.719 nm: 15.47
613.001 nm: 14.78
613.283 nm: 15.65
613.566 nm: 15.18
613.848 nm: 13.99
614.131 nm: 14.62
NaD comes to 0.11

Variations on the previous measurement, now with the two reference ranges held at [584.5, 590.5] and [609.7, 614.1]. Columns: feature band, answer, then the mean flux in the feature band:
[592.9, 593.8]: 0.00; 15.4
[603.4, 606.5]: -0.03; 15.3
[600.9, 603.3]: -0.06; 15.6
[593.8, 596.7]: -0.02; 15.4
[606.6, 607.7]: -0.01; 15.2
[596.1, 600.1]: -0.08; 15.6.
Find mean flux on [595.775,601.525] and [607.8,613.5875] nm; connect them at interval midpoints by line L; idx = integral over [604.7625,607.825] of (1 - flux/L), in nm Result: 0.01 nm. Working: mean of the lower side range 15.5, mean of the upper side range 15.1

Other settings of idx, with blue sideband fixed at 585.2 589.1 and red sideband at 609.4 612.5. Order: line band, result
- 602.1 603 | -0.02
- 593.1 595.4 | 0.00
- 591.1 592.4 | 0.00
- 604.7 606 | 0.00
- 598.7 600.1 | -0.02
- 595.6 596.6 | 0.01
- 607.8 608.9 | -0.01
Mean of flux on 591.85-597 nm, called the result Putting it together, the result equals 15.5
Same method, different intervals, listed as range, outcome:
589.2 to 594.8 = 15.4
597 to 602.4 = 15.5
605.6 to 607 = 15.3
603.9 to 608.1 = 15.2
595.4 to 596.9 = 15.6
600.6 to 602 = 15.5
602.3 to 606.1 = 15.4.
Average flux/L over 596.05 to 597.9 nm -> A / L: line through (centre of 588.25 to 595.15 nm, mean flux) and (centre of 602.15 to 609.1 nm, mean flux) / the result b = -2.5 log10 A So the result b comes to -0.02 mag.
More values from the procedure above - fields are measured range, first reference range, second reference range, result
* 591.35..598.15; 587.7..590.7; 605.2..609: -0.027 mag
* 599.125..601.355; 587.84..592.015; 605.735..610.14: -0.018 mag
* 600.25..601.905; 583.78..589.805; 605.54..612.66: -0.017 mag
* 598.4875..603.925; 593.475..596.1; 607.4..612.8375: -0.020 mag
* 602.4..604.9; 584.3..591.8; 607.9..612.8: -0.021 mag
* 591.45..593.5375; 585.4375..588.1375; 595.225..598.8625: 0.016 mag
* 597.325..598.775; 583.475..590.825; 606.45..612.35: -0.017 mag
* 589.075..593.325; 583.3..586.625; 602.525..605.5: 0.022 mag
